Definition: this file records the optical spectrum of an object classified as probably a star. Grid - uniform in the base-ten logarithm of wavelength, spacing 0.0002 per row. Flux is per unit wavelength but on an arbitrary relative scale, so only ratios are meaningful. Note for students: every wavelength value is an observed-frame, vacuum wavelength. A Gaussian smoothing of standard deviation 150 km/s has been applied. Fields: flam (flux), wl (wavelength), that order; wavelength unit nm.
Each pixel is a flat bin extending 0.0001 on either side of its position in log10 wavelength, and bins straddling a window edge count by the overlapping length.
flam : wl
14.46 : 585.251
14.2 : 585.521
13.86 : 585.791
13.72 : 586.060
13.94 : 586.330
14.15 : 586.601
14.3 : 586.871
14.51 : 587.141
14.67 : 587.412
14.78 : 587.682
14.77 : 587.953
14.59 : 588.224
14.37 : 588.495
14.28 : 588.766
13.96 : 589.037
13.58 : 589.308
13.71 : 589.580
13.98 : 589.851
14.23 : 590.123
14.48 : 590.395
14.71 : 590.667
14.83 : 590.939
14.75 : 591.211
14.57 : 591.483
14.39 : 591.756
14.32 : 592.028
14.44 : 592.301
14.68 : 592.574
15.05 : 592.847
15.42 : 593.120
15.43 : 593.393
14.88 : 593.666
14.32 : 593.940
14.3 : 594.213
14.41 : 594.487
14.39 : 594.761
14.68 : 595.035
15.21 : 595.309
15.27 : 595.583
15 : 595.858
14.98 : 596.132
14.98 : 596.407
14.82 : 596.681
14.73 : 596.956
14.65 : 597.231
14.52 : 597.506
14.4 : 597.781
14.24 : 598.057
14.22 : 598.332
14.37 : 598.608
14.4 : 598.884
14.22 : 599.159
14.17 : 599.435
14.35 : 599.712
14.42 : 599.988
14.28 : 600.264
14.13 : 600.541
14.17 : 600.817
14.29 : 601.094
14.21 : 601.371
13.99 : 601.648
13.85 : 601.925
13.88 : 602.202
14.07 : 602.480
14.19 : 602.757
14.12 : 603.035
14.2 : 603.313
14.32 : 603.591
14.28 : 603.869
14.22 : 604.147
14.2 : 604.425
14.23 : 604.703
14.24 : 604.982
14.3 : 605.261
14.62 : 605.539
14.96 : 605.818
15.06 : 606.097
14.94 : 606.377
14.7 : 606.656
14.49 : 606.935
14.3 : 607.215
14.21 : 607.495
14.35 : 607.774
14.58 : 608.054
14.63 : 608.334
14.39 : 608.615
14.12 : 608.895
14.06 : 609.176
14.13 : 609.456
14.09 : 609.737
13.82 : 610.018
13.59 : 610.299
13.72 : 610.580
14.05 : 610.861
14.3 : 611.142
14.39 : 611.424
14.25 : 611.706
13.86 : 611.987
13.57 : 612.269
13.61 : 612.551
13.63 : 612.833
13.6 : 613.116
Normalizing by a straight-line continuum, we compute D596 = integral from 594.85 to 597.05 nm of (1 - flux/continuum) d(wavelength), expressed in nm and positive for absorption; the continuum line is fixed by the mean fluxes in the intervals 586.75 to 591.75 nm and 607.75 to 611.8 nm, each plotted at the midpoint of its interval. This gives -0.098 nm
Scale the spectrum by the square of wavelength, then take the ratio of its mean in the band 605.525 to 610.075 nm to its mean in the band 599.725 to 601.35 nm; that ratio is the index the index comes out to 1.0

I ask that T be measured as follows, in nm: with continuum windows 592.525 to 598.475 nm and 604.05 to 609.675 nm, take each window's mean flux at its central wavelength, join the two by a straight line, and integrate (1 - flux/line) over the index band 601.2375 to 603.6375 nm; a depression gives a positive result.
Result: 0.078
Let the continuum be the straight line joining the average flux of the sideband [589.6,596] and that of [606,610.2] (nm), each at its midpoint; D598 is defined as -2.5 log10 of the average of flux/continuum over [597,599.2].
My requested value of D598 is 0.012 mag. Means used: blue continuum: 14.7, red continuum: 14.4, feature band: 14.4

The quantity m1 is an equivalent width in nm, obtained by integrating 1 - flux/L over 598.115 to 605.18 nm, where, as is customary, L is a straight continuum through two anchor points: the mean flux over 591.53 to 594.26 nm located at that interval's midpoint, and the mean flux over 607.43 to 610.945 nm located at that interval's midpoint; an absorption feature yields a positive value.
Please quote 0.103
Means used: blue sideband 14.7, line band 14.2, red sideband 14.1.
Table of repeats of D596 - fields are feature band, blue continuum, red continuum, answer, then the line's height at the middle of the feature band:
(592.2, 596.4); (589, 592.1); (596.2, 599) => -0.12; 14.4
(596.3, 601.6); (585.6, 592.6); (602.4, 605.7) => -0.04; 14.3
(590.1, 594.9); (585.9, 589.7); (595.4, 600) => -0.08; 14.4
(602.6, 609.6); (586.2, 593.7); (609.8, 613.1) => -0.18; 14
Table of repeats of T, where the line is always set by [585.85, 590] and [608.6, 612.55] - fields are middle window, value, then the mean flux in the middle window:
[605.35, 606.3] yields -0.05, 14.9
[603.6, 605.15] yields -0.02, 14.2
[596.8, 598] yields -0.04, 14.6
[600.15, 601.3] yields -0.01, 14.2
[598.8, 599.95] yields -0.02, 14.3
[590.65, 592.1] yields -0.04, 14.6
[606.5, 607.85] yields -0.04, 14.4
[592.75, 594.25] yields -0.08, 14.9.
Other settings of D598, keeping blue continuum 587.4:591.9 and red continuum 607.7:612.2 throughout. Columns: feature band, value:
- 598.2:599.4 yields 0.00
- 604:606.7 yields -0.03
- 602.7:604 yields 0.00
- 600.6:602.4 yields 0.01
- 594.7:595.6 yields -0.04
